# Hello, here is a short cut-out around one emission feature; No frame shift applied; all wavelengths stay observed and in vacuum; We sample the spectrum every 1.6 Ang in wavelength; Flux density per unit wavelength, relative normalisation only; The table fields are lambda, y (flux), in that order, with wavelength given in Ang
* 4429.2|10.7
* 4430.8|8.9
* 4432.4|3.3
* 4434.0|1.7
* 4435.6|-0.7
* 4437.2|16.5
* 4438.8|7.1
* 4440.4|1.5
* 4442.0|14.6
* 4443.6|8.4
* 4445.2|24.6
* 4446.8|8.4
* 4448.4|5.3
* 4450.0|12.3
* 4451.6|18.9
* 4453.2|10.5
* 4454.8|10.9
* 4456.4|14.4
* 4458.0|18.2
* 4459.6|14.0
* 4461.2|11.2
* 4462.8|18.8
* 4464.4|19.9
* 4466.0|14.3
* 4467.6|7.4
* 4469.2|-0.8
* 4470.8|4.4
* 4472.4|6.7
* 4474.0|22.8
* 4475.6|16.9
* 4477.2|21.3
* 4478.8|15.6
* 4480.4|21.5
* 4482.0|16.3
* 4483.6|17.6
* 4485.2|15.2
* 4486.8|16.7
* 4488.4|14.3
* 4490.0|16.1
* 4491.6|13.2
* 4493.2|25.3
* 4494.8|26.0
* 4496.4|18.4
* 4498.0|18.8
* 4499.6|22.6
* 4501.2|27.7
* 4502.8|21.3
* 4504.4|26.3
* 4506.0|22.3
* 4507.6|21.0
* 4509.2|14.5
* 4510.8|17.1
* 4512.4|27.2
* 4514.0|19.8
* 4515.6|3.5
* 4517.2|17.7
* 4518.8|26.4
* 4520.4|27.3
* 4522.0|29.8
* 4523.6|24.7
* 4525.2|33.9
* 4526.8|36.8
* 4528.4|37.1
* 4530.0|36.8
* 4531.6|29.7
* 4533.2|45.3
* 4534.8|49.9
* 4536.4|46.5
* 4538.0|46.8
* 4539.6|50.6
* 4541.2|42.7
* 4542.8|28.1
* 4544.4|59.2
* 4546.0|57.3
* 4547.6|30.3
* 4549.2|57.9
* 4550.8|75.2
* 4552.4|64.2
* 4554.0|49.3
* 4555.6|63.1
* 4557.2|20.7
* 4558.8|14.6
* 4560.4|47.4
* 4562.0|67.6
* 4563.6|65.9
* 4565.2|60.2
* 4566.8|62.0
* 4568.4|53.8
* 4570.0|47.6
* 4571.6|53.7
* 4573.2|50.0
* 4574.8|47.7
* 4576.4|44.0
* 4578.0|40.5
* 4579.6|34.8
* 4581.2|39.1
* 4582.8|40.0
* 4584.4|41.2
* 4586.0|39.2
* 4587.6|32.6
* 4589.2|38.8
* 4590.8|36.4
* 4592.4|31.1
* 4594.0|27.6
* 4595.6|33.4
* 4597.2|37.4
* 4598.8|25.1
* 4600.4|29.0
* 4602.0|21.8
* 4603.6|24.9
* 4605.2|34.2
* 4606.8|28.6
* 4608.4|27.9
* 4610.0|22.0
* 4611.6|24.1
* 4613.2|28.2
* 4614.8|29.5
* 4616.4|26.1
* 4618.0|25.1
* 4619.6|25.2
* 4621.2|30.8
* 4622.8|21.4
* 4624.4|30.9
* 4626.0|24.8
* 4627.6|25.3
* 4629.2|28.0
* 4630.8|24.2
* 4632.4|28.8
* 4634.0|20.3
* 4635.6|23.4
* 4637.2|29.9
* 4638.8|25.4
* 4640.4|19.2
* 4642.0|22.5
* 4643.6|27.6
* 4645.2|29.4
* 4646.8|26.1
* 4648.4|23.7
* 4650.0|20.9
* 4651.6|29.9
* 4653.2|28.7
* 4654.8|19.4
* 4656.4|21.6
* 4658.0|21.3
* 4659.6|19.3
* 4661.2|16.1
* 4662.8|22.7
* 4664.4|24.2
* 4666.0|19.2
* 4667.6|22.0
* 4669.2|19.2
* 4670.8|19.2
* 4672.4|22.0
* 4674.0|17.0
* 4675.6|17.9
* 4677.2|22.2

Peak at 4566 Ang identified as Lyman alpha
